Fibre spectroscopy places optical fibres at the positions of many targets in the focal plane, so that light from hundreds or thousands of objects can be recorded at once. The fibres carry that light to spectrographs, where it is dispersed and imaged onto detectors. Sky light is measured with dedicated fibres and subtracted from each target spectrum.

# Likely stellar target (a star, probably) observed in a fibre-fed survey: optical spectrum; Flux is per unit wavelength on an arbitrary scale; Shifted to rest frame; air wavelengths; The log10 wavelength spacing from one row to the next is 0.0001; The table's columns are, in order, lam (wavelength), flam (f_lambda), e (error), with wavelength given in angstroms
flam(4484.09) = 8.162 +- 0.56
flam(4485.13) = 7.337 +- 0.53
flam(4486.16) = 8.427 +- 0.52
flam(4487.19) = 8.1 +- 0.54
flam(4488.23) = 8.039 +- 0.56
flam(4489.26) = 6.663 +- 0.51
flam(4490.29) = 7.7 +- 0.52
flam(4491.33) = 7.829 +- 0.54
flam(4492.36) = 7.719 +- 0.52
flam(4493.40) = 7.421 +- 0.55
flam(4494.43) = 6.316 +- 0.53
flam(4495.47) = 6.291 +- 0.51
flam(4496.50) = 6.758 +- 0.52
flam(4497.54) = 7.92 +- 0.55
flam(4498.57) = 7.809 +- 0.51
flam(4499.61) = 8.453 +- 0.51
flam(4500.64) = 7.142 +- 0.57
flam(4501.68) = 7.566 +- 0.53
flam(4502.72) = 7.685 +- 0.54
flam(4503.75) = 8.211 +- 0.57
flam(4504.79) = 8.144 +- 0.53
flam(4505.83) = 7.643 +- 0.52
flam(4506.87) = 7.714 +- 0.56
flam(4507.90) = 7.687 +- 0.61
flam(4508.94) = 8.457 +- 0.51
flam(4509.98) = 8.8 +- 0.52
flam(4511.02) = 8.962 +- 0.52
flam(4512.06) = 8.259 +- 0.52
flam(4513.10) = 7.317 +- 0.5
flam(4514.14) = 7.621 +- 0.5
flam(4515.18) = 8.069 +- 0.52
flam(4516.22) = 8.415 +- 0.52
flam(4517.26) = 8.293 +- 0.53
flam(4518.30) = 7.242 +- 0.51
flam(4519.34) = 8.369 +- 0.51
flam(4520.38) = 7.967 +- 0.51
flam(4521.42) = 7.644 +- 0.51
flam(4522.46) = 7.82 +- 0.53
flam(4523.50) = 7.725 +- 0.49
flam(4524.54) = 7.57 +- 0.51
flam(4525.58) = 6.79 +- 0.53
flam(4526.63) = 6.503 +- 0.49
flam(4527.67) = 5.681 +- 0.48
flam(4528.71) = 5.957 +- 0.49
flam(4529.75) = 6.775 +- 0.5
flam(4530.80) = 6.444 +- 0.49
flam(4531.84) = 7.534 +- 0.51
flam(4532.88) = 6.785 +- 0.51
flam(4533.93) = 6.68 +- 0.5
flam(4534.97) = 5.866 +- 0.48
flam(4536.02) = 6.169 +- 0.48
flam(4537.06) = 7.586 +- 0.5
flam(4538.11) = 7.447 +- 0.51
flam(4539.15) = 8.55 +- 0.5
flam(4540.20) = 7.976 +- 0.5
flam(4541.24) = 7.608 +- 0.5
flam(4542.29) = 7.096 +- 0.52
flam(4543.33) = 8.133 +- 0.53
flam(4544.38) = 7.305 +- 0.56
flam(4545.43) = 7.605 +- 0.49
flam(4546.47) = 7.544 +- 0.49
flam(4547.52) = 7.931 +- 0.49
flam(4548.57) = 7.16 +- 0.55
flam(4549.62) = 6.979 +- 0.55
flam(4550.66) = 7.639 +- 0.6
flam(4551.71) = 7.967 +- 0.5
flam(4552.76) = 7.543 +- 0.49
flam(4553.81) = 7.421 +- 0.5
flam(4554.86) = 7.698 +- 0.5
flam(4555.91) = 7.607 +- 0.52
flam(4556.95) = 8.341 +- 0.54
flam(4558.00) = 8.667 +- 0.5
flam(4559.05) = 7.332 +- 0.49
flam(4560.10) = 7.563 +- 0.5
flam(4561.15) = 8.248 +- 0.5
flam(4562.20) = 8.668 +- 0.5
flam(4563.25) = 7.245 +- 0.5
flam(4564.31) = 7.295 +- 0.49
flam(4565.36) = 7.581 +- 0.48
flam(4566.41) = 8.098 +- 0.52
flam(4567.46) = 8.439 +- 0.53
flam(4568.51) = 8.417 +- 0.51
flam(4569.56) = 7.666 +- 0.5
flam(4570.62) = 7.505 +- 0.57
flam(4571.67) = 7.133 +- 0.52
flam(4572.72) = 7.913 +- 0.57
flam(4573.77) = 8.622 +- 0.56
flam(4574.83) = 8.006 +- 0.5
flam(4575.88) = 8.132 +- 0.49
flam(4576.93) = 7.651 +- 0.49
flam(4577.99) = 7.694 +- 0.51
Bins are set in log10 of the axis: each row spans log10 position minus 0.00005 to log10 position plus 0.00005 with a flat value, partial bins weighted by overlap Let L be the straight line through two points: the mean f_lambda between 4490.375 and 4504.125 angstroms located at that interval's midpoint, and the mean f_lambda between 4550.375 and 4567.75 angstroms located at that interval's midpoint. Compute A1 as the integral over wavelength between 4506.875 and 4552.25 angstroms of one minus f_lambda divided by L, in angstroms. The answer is 1.01 angstroms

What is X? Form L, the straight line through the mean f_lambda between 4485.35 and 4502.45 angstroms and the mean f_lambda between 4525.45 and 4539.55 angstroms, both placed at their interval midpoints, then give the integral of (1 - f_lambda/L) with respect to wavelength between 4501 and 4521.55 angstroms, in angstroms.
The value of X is -2.4 angstroms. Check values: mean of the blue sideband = 7.51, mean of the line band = 8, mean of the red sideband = 6.75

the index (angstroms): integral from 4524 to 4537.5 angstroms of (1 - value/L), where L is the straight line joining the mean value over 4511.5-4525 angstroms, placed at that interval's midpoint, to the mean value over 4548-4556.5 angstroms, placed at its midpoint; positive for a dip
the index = 1.9 angstroms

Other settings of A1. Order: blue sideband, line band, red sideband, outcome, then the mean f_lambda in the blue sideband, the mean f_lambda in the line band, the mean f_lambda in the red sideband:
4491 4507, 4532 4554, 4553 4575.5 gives 1.1 angstroms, 7.53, 7.38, 7.88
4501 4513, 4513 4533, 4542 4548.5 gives 1.3 angstroms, 8.06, 7.34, 7.59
